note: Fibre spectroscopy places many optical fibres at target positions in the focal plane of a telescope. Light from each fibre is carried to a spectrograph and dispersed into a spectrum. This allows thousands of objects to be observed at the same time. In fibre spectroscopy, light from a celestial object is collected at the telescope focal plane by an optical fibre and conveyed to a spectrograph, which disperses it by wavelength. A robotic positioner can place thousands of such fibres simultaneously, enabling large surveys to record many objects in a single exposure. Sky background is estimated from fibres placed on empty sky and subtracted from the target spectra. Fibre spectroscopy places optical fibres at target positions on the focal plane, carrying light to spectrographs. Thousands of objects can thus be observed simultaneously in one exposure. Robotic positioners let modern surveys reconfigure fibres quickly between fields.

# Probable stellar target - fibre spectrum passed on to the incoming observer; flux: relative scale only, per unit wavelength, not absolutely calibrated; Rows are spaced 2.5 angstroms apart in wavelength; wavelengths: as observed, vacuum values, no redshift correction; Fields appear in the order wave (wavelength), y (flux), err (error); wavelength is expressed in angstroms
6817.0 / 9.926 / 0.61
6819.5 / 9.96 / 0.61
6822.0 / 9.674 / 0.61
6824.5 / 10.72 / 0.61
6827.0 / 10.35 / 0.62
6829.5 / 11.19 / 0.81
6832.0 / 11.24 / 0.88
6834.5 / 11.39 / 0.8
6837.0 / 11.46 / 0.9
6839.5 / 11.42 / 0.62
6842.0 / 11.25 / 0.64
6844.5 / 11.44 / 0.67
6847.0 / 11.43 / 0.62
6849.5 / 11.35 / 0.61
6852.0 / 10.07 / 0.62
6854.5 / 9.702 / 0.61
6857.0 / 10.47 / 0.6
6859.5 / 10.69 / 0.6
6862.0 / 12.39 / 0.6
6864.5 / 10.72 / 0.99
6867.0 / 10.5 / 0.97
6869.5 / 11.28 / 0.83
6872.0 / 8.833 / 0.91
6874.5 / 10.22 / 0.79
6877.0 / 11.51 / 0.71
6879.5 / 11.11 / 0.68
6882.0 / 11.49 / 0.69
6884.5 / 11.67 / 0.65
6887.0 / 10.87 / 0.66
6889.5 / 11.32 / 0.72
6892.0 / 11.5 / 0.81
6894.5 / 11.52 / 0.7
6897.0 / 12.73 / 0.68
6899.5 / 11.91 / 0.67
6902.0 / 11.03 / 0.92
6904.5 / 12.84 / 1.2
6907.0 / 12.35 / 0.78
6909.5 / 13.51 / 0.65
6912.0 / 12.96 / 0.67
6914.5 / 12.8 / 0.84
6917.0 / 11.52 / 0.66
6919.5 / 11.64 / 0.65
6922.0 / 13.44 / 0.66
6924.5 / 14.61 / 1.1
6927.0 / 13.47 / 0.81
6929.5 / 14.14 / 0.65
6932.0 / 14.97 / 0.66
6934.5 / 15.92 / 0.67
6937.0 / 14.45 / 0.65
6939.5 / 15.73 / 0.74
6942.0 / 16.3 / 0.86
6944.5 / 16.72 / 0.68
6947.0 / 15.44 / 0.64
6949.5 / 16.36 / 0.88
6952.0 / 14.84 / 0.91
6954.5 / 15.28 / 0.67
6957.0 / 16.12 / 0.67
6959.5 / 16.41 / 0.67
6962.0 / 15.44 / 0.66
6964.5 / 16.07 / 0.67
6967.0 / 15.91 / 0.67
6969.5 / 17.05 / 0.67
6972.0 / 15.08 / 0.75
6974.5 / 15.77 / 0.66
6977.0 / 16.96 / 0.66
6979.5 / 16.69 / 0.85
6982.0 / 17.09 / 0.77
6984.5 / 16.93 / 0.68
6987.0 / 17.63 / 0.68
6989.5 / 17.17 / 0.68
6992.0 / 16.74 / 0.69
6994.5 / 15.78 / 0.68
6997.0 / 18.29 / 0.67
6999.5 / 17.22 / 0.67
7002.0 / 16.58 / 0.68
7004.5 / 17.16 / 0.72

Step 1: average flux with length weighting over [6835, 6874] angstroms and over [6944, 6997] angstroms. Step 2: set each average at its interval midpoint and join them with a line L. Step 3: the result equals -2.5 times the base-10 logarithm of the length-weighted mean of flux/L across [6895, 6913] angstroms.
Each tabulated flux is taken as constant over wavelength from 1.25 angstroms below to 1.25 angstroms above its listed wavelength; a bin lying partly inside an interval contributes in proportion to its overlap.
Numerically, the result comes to 0.06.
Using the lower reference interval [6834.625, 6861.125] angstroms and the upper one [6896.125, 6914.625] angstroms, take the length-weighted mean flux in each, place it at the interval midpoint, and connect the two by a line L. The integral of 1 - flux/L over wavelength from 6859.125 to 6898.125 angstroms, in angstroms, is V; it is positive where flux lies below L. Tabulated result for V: 2.1 angstroms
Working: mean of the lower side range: 11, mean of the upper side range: 12.5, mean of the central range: 11.2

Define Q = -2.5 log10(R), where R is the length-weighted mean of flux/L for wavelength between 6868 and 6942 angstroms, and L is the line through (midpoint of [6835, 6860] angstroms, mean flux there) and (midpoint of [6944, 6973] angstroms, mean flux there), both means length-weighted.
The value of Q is 0.09 mag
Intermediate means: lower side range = 10.9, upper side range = 15.9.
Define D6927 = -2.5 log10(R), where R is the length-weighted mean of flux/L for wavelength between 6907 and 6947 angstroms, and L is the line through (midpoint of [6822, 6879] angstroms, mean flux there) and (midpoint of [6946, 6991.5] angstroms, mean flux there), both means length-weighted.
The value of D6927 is 0.02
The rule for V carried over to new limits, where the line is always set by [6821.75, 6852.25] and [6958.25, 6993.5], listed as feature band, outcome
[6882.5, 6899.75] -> 2.0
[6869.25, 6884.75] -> 2.3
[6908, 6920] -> 1.3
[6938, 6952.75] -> -0.6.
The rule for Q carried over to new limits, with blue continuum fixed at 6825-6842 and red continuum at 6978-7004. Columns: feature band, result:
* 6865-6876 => 0.216 mag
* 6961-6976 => 0.018 mag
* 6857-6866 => 0.099 mag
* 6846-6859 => 0.123 mag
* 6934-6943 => -0.035 mag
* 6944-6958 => -0.015 mag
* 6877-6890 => 0.152 mag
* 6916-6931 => 0.104 mag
